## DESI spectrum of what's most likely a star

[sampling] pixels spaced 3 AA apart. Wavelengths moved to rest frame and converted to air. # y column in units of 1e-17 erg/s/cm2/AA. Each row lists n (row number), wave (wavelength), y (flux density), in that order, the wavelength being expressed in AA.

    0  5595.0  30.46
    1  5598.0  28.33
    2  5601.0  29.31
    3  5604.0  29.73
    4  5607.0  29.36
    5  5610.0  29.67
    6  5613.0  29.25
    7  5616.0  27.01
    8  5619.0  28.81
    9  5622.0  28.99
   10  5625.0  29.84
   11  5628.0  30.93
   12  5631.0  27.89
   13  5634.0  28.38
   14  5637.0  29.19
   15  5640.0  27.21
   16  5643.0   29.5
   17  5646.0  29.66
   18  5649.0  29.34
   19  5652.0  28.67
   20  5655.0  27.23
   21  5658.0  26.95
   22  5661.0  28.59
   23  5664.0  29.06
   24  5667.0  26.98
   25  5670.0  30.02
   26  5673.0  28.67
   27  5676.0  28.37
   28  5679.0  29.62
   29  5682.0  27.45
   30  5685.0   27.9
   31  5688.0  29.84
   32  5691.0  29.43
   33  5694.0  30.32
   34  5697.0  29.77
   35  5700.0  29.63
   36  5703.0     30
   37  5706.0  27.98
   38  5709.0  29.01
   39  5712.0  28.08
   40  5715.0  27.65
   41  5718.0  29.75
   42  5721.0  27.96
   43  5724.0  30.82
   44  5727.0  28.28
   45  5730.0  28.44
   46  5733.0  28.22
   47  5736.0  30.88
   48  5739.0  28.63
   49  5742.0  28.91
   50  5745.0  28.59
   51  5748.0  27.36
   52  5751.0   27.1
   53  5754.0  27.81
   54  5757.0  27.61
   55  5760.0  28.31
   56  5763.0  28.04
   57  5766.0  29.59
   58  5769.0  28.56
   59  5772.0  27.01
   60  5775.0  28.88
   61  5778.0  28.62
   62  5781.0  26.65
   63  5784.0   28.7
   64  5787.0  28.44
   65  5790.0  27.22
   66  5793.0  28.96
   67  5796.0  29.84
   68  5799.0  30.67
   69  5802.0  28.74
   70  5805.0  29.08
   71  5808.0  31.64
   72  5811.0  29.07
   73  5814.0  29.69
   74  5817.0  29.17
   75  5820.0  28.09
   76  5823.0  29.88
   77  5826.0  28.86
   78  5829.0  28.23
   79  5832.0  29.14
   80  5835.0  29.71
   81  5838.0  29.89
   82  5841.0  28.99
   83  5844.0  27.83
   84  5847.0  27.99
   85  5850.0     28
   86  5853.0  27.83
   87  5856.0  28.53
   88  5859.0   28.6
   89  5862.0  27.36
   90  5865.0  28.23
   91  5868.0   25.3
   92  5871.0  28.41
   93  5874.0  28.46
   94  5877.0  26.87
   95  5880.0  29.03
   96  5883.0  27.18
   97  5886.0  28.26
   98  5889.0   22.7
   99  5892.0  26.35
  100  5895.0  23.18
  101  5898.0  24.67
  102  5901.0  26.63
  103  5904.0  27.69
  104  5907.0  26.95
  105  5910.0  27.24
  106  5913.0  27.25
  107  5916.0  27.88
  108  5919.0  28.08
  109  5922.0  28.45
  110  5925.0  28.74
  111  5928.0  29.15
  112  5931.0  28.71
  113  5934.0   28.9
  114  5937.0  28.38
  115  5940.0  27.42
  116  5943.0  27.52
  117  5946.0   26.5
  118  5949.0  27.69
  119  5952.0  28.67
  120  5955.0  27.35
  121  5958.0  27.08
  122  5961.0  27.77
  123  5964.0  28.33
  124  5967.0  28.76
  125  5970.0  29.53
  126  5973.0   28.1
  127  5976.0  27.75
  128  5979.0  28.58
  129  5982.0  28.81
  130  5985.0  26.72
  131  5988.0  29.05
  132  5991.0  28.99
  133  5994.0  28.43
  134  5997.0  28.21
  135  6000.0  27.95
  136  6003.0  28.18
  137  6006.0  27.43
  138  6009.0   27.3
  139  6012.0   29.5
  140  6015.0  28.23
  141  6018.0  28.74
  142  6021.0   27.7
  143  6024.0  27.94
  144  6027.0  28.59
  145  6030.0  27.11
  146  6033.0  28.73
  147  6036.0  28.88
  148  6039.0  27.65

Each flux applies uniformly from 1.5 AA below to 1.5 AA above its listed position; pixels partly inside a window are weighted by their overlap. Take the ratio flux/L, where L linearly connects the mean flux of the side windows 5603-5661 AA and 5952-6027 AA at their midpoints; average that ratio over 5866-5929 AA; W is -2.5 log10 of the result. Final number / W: 0.051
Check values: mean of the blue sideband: 28.8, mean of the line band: 27.1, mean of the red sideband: 28.2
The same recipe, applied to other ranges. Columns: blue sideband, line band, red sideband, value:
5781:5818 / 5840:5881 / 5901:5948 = 0.02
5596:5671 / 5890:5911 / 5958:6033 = 0.10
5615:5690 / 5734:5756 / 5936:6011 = 0.00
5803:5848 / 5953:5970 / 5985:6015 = 0.02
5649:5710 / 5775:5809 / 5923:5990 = -0.01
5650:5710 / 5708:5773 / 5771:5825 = 0.01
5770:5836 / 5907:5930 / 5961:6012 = 0.02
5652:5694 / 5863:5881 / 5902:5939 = 0.02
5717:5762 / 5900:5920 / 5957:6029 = 0.04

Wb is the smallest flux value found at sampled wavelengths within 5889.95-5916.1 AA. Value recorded 23.18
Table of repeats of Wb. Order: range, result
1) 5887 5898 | 22.7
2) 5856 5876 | 25.3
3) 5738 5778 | 27.01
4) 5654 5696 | 26.95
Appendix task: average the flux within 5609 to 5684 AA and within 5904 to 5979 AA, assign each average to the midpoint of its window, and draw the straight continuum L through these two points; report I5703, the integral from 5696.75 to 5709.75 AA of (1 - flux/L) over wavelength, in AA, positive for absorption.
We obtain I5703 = -0.3 AA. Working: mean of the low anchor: 28.7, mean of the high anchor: 28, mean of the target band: 29.2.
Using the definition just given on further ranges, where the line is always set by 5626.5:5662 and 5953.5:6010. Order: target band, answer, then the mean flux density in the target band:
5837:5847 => -0.1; 28.7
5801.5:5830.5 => -0.9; 29.3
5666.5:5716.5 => -0.6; 28.9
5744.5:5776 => 0.5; 28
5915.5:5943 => -0.2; 28.4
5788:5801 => -0.3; 29.1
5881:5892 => 0.8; 26.2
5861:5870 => 0.4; 27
